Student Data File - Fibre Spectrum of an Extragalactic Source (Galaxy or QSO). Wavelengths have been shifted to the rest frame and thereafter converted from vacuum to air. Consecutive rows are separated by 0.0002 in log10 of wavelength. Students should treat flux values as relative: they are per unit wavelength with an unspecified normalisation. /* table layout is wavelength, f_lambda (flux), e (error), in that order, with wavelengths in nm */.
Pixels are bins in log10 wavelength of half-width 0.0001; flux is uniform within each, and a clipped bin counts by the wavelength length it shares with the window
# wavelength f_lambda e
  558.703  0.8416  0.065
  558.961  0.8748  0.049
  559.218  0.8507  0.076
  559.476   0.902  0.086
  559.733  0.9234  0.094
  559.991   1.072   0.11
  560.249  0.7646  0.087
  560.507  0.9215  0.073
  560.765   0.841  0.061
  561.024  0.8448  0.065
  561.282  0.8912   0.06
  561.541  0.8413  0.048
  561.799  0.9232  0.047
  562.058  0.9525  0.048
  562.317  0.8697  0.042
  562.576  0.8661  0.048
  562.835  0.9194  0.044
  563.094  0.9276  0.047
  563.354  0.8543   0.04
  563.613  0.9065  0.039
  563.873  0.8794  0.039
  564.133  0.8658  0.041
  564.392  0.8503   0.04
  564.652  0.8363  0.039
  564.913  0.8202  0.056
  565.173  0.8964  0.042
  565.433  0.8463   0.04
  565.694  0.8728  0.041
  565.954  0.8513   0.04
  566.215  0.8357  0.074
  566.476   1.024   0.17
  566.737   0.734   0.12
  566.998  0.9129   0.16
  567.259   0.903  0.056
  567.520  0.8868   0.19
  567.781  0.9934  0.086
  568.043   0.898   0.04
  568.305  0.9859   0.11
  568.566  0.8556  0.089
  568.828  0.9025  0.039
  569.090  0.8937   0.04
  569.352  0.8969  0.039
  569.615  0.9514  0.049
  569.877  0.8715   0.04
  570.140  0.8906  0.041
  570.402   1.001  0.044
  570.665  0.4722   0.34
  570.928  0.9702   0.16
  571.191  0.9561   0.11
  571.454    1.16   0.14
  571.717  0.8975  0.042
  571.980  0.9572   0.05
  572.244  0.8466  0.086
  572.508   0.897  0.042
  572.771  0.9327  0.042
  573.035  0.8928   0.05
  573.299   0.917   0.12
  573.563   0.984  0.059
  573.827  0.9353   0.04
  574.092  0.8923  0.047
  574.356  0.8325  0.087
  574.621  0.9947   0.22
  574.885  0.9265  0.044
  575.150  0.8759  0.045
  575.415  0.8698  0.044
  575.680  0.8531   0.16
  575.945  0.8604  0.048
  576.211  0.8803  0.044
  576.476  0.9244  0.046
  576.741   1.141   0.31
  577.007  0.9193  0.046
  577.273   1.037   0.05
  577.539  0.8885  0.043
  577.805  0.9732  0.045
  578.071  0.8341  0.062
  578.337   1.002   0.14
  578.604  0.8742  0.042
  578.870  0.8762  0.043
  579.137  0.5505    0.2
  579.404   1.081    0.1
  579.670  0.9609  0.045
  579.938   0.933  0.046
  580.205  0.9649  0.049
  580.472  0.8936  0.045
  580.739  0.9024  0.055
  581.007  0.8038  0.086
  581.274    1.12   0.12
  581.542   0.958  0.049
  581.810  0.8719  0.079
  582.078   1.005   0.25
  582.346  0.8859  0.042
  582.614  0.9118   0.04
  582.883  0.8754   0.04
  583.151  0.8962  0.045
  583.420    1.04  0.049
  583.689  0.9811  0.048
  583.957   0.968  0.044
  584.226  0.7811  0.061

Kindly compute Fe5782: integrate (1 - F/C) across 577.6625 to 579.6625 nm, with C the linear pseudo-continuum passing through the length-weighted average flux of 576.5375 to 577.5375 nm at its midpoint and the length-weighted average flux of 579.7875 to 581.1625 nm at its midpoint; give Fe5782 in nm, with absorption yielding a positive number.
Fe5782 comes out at 0.14 nm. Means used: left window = 1.01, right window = 0.904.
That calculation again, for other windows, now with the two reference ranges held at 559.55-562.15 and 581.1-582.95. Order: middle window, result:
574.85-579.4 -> 0.15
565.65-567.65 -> 0.07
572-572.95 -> 0.02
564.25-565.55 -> 0.08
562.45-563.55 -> 0.01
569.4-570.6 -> 0.02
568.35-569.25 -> 0.02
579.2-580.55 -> -0.01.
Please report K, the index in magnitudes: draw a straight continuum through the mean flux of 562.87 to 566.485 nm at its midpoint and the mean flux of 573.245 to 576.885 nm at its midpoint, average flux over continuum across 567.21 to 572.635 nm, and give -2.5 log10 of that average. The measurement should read -0.01 mag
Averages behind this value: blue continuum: 0.872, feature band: 0.909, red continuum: 0.921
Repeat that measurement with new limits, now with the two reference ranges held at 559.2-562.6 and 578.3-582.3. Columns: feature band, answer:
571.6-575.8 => 0.00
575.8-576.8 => -0.03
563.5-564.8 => 0.04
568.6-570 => 0.00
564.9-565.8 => 0.04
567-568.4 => -0.03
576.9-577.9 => -0.05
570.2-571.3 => 0.07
